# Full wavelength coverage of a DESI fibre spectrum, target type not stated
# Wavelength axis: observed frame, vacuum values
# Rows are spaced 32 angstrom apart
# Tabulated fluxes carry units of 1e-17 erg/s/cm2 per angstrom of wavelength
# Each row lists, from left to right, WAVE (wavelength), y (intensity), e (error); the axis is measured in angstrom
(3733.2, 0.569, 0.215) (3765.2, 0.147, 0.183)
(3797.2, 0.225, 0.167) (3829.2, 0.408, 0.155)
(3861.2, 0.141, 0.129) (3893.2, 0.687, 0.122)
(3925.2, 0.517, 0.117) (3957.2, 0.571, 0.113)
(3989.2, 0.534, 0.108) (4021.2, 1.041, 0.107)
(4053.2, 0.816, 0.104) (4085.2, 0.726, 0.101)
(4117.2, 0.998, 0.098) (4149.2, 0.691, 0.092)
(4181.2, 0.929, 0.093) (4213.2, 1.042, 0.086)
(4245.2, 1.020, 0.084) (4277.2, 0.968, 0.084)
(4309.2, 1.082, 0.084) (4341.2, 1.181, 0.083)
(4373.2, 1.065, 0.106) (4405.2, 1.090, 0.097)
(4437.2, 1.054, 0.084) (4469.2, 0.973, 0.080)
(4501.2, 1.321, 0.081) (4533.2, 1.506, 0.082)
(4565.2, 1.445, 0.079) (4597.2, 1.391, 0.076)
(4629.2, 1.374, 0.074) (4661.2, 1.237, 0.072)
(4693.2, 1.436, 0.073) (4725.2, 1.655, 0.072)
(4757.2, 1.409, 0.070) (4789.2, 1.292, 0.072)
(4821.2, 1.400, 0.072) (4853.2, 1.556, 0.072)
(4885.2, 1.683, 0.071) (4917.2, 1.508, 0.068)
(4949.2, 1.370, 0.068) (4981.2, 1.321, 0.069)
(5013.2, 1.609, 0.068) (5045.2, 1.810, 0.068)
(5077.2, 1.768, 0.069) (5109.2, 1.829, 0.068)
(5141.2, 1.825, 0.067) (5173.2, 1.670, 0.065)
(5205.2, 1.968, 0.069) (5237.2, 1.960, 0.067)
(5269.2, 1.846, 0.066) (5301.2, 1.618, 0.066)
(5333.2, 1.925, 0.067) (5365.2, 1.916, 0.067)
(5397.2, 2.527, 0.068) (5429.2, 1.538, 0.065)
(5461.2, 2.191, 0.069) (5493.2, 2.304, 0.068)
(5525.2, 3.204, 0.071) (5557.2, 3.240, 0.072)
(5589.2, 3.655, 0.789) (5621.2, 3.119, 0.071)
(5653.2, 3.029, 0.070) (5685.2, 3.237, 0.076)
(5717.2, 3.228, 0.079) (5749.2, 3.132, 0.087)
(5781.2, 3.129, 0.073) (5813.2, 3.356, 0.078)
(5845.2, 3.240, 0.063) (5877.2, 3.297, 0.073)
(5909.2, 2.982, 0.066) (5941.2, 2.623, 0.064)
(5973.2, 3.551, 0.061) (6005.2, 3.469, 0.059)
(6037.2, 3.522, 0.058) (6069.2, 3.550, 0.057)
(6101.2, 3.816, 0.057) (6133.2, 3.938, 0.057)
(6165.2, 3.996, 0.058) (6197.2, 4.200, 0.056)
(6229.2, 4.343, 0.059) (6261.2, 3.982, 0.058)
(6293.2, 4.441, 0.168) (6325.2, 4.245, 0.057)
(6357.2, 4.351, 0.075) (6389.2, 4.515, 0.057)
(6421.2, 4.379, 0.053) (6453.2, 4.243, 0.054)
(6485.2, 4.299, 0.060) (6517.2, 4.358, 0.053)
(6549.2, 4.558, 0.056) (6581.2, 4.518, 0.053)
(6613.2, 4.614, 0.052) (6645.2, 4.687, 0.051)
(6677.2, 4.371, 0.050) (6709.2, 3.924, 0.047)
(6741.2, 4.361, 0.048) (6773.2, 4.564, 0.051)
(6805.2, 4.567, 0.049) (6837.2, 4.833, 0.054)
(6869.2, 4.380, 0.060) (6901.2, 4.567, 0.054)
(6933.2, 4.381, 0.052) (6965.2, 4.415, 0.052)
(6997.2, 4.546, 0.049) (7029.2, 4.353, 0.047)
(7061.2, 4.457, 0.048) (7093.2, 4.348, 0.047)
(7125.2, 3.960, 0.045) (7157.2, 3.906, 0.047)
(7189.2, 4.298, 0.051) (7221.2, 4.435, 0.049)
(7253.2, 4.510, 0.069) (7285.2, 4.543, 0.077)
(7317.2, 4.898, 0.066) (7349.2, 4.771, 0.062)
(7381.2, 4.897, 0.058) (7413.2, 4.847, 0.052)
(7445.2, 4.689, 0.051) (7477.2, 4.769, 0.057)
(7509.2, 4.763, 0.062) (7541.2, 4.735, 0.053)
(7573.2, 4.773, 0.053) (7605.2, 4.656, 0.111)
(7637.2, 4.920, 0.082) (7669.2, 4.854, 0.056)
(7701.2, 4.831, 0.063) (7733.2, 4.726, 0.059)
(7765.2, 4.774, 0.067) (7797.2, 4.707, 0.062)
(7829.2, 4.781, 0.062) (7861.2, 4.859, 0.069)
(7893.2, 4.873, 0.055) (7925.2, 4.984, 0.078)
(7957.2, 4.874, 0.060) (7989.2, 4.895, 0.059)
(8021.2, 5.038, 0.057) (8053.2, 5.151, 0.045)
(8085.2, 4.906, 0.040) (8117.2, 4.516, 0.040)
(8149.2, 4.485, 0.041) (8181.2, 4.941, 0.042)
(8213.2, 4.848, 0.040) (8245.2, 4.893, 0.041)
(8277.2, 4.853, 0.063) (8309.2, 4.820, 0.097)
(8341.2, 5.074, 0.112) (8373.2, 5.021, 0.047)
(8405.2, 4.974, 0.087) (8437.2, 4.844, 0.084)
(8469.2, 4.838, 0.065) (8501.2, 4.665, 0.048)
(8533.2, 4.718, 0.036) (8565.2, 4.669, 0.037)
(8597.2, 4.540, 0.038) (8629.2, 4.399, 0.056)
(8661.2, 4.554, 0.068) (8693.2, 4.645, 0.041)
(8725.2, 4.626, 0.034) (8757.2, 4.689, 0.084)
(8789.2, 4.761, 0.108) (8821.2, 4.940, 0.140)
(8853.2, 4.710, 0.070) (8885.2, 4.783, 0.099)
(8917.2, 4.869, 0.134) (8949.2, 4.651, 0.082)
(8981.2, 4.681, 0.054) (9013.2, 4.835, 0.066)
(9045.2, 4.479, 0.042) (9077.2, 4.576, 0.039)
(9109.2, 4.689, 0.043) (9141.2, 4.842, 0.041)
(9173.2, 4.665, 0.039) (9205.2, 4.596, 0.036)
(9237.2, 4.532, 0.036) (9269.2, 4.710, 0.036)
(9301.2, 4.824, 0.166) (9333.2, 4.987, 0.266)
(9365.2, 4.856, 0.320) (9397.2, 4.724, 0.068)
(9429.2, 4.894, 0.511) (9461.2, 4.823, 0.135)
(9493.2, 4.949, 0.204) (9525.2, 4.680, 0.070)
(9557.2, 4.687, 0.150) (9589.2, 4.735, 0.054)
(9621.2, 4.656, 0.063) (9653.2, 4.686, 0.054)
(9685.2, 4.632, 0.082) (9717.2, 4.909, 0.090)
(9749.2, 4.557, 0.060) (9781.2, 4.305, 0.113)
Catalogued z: 0.380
